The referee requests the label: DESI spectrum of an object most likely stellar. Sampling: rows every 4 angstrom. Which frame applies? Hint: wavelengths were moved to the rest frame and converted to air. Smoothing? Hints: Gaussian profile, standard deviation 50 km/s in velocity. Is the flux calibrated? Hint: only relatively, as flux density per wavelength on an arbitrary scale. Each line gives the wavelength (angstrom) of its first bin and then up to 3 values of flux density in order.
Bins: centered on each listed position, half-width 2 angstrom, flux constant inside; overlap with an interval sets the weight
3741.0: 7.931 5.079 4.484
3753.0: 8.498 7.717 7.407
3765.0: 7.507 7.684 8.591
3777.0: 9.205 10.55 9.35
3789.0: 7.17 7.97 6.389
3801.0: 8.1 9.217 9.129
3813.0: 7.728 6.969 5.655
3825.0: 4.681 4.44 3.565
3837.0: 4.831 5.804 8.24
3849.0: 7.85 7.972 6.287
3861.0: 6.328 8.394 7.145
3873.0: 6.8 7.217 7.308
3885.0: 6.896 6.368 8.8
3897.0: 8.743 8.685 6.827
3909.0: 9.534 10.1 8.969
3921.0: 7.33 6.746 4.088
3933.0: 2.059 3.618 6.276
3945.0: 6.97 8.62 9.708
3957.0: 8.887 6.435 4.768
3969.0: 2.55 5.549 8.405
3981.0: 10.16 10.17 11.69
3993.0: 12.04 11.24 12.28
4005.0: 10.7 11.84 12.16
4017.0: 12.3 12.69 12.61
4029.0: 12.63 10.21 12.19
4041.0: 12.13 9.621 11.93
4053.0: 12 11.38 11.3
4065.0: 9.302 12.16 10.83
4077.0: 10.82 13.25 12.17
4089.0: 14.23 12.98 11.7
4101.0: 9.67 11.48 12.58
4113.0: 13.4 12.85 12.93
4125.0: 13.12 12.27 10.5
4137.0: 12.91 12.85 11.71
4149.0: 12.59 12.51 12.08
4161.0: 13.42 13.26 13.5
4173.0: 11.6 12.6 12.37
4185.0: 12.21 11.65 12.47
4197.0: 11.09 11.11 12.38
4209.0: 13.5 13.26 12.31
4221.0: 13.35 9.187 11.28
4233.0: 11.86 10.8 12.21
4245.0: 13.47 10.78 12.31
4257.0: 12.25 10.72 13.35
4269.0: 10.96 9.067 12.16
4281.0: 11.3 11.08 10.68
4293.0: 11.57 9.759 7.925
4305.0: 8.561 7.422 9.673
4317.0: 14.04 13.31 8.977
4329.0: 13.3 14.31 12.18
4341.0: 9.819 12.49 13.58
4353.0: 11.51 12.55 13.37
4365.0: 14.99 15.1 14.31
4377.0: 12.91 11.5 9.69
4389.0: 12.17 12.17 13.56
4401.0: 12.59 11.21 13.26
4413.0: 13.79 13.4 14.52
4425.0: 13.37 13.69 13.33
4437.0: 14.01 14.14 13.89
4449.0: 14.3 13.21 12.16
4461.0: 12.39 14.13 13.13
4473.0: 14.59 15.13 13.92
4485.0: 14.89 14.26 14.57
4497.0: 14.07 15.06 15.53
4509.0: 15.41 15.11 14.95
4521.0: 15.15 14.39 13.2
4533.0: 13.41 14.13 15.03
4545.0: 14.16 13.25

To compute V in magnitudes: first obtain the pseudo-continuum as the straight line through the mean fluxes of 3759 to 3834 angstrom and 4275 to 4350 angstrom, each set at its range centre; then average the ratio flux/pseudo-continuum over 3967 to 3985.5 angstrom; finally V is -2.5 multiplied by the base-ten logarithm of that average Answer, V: 0.22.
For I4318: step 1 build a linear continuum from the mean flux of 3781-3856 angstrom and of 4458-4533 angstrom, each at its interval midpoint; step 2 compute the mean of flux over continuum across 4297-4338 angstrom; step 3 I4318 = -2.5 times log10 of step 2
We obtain 0.15 mag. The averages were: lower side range 7.04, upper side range 14.4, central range 10.9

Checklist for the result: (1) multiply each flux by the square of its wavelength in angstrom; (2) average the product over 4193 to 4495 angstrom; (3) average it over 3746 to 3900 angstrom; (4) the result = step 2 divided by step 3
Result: 2.20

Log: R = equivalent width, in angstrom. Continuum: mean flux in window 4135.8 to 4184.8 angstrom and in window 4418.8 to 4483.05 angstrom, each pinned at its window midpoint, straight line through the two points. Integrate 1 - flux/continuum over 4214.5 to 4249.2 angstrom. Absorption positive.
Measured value 3.0 angstrom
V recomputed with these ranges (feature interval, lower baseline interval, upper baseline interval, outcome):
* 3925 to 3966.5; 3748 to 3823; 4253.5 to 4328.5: 0.39 mag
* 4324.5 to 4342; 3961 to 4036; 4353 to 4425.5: 0.04 mag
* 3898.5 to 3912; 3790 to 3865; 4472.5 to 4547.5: -0.11 mag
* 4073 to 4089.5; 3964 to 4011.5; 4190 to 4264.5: -0.18 mag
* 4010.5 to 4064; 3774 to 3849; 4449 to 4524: -0.22 mag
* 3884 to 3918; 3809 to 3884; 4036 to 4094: -0.06 mag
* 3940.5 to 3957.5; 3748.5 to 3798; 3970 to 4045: 0.25 mag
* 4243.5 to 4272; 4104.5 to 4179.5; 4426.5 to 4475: 0.10 mag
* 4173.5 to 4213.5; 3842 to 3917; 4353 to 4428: -0.12 mag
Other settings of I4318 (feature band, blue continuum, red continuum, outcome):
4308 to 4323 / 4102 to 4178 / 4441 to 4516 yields 0.18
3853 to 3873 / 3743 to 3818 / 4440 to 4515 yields 0.21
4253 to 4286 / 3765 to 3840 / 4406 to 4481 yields 0.05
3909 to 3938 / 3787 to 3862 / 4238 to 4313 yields 0.18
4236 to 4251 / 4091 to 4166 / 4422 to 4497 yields 0.09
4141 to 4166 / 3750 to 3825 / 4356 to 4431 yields -0.14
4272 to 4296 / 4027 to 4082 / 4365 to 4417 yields 0.13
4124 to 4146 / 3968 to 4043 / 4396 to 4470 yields -0.06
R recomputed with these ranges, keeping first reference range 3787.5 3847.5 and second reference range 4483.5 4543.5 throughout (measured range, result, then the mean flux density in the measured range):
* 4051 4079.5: -5.0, 11.2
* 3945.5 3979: 5.8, 6.87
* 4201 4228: -2.4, 12.2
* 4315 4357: 0.7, 12.4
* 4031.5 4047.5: -3.3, 11.1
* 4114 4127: -3.7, 13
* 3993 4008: -4.7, 11.5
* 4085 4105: -4.6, 12.1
